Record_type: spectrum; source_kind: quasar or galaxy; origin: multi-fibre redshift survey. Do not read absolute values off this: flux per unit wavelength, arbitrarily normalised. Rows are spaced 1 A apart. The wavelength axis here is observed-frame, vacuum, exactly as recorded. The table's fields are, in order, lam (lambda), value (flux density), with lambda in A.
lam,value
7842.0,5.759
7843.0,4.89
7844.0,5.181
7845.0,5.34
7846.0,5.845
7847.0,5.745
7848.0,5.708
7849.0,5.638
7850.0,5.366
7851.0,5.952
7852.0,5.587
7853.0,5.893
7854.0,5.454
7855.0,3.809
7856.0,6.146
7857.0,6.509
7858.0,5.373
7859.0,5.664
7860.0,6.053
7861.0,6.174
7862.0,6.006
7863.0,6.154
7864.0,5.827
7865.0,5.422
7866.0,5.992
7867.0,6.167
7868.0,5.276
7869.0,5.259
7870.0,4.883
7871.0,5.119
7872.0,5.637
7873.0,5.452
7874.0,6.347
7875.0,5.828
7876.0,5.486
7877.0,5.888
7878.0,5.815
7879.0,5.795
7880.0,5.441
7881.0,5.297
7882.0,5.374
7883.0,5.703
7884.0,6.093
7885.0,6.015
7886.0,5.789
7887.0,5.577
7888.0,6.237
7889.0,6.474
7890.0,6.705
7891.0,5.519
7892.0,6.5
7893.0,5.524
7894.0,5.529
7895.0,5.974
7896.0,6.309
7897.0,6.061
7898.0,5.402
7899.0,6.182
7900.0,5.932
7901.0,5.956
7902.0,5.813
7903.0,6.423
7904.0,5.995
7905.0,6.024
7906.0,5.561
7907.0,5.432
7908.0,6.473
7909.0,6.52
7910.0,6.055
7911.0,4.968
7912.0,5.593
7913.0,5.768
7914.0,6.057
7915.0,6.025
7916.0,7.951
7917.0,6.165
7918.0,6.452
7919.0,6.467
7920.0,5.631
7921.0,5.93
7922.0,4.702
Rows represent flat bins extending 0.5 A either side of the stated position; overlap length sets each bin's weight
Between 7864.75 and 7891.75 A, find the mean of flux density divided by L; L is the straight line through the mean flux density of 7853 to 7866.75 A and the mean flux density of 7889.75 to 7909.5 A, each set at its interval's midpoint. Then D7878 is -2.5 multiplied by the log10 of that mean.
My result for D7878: 0.023 mag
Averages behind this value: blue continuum 5.75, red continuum 5.98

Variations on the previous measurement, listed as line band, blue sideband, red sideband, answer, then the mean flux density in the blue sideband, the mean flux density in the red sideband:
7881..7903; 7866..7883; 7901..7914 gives -0.034 mag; 5.58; 5.89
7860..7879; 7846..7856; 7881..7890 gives 0.002 mag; 5.51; 5.92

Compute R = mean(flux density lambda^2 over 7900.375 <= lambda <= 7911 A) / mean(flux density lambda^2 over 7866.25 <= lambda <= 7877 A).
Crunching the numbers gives 1.08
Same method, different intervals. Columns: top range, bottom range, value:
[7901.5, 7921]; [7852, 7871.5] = 1.09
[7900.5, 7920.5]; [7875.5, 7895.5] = 1.05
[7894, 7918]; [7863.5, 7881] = 1.08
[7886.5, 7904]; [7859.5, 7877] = 1.06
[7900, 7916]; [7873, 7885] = 1.05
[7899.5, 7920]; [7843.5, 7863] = 1.09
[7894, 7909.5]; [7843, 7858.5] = 1.09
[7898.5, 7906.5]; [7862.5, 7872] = 1.08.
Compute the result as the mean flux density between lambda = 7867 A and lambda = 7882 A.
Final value 5.55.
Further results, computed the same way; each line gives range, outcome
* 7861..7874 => 5.65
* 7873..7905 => 5.9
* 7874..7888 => 5.74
